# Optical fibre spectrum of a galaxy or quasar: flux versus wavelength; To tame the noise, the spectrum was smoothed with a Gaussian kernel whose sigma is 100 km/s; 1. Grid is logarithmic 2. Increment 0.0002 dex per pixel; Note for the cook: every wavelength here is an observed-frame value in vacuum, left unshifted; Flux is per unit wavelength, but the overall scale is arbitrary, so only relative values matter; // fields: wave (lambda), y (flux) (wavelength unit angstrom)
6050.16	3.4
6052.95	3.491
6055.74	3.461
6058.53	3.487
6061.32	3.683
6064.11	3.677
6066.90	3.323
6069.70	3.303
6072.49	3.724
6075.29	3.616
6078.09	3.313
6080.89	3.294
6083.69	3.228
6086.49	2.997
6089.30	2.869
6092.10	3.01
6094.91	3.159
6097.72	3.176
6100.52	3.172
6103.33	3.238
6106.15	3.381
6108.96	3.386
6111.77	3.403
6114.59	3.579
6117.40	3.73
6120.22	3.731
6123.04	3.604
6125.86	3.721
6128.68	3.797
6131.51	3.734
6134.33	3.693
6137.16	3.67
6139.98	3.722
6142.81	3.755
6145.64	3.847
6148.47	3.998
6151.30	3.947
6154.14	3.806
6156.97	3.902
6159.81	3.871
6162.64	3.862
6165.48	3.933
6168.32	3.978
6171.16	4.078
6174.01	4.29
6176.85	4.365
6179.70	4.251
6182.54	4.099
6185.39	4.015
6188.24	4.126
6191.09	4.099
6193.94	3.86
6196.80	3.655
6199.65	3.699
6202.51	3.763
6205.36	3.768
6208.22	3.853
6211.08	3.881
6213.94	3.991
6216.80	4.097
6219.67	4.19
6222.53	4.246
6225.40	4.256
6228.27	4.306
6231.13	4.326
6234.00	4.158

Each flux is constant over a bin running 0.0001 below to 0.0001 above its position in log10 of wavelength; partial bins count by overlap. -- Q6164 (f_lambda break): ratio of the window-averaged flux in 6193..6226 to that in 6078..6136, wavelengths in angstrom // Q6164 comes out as 1.2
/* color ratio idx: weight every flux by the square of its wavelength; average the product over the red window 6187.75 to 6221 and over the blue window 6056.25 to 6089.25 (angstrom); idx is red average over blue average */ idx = 1.2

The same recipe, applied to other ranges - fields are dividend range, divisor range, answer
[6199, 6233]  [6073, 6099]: 1.32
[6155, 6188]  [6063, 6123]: 1.24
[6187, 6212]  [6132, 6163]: 1.03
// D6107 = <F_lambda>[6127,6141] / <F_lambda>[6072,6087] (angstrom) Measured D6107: 1.1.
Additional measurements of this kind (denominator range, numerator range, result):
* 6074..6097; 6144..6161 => 1.22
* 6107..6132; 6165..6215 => 1.10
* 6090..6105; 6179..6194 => 1.30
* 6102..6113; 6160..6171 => 1.18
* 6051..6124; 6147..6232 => 1.19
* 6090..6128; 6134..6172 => 1.13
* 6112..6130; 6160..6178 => 1.11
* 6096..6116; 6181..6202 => 1.18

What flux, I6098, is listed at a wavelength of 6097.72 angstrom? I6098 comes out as 3.176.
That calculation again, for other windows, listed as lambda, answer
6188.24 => 4.126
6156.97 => 3.902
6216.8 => 4.097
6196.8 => 3.655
